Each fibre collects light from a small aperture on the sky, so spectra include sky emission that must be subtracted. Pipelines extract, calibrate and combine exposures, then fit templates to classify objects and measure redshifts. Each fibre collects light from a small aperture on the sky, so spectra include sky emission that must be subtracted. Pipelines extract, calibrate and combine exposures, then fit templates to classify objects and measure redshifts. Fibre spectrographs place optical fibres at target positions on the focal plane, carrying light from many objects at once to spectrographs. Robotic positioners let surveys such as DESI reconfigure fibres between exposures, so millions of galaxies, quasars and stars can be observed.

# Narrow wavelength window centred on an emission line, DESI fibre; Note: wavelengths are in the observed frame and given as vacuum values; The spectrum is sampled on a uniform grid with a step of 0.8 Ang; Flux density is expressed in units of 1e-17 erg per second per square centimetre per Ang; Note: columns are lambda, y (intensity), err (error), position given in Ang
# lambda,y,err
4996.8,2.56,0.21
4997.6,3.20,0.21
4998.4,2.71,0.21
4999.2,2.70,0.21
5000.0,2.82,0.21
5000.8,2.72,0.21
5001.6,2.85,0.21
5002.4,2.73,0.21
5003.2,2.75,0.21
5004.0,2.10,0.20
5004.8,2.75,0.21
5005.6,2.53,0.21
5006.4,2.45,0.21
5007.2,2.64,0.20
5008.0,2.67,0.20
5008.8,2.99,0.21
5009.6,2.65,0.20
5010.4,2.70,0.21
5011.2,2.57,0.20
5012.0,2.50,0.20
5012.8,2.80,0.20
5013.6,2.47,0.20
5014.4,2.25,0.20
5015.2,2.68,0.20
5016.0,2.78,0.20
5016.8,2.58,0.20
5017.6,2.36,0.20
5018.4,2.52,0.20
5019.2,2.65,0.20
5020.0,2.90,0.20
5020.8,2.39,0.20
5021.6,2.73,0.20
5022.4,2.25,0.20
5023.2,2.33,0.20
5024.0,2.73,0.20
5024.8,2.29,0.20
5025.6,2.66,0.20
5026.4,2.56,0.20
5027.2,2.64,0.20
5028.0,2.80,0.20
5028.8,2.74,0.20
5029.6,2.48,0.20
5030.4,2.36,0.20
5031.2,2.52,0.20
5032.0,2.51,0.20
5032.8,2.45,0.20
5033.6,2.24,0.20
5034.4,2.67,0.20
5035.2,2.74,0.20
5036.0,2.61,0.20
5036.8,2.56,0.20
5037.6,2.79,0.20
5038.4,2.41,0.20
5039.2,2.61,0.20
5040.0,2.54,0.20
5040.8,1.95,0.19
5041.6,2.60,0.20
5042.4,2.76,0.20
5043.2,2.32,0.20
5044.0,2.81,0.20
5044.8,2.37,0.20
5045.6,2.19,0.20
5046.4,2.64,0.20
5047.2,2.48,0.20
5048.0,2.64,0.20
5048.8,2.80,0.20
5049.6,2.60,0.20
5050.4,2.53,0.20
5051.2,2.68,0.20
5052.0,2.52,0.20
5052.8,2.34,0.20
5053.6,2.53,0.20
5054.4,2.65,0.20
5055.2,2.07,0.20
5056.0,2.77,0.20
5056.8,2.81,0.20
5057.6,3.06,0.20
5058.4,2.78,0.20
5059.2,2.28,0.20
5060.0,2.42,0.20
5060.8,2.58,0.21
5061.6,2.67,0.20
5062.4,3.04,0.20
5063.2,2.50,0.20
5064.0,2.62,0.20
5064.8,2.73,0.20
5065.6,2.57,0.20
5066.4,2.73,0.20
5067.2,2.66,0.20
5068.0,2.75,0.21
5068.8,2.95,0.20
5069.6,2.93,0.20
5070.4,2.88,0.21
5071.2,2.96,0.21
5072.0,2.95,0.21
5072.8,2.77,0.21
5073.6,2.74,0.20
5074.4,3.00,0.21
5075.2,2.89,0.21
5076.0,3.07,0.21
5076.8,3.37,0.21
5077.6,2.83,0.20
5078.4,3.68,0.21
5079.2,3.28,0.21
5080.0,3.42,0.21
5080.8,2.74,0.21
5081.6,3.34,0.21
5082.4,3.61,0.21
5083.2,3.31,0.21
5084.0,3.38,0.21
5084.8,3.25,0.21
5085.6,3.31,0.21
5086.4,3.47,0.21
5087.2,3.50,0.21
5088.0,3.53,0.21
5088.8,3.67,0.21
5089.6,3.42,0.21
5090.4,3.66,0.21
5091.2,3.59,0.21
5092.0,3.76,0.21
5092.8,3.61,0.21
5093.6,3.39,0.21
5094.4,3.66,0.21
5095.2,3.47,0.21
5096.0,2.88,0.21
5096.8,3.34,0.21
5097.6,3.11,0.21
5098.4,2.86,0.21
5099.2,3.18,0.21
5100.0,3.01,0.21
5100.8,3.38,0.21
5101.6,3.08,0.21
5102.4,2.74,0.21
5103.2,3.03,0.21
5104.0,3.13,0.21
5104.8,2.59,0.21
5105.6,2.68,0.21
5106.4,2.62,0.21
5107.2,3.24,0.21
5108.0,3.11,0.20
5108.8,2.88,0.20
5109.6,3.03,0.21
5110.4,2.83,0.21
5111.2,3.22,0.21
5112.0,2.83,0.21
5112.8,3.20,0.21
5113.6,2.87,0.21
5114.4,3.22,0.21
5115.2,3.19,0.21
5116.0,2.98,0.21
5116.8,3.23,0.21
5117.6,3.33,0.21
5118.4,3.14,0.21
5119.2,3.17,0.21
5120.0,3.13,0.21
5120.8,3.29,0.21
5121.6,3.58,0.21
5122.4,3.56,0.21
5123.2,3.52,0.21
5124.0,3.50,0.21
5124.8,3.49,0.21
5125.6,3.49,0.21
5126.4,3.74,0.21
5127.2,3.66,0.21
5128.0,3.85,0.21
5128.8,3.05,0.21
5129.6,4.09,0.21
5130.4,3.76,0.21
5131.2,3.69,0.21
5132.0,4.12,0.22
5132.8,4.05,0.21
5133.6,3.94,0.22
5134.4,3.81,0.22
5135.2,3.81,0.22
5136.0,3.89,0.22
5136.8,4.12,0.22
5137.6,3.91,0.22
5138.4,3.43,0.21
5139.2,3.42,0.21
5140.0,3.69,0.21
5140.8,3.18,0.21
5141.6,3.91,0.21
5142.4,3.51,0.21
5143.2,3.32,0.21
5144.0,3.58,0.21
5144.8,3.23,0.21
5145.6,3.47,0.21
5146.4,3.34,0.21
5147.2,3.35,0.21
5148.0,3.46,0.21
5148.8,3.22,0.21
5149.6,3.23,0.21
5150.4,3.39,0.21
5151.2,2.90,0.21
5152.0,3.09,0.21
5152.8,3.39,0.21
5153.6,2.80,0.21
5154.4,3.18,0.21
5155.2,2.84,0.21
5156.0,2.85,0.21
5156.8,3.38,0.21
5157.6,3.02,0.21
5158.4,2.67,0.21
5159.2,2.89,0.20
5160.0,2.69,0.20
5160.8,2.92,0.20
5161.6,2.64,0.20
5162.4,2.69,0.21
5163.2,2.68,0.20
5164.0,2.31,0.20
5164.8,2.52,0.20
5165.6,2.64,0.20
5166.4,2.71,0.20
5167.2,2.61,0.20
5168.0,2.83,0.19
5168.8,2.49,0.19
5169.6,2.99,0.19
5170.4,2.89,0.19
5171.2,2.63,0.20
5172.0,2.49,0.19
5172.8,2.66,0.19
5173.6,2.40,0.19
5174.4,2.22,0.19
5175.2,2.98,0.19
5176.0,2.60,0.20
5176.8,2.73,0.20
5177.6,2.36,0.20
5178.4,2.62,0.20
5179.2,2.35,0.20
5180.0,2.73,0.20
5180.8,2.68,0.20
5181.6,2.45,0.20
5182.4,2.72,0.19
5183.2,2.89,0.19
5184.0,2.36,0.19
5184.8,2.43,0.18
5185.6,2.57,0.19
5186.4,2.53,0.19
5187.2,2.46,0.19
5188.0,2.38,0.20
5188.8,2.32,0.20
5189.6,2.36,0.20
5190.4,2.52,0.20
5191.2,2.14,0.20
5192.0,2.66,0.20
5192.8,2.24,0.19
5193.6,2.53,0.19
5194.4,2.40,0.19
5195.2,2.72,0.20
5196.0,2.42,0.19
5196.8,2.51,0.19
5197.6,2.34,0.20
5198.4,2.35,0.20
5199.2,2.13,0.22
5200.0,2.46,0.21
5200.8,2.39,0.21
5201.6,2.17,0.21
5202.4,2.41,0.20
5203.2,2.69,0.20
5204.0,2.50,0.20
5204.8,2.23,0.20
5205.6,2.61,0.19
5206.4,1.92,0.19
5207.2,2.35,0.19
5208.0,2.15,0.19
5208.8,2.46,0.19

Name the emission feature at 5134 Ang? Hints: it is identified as C III]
